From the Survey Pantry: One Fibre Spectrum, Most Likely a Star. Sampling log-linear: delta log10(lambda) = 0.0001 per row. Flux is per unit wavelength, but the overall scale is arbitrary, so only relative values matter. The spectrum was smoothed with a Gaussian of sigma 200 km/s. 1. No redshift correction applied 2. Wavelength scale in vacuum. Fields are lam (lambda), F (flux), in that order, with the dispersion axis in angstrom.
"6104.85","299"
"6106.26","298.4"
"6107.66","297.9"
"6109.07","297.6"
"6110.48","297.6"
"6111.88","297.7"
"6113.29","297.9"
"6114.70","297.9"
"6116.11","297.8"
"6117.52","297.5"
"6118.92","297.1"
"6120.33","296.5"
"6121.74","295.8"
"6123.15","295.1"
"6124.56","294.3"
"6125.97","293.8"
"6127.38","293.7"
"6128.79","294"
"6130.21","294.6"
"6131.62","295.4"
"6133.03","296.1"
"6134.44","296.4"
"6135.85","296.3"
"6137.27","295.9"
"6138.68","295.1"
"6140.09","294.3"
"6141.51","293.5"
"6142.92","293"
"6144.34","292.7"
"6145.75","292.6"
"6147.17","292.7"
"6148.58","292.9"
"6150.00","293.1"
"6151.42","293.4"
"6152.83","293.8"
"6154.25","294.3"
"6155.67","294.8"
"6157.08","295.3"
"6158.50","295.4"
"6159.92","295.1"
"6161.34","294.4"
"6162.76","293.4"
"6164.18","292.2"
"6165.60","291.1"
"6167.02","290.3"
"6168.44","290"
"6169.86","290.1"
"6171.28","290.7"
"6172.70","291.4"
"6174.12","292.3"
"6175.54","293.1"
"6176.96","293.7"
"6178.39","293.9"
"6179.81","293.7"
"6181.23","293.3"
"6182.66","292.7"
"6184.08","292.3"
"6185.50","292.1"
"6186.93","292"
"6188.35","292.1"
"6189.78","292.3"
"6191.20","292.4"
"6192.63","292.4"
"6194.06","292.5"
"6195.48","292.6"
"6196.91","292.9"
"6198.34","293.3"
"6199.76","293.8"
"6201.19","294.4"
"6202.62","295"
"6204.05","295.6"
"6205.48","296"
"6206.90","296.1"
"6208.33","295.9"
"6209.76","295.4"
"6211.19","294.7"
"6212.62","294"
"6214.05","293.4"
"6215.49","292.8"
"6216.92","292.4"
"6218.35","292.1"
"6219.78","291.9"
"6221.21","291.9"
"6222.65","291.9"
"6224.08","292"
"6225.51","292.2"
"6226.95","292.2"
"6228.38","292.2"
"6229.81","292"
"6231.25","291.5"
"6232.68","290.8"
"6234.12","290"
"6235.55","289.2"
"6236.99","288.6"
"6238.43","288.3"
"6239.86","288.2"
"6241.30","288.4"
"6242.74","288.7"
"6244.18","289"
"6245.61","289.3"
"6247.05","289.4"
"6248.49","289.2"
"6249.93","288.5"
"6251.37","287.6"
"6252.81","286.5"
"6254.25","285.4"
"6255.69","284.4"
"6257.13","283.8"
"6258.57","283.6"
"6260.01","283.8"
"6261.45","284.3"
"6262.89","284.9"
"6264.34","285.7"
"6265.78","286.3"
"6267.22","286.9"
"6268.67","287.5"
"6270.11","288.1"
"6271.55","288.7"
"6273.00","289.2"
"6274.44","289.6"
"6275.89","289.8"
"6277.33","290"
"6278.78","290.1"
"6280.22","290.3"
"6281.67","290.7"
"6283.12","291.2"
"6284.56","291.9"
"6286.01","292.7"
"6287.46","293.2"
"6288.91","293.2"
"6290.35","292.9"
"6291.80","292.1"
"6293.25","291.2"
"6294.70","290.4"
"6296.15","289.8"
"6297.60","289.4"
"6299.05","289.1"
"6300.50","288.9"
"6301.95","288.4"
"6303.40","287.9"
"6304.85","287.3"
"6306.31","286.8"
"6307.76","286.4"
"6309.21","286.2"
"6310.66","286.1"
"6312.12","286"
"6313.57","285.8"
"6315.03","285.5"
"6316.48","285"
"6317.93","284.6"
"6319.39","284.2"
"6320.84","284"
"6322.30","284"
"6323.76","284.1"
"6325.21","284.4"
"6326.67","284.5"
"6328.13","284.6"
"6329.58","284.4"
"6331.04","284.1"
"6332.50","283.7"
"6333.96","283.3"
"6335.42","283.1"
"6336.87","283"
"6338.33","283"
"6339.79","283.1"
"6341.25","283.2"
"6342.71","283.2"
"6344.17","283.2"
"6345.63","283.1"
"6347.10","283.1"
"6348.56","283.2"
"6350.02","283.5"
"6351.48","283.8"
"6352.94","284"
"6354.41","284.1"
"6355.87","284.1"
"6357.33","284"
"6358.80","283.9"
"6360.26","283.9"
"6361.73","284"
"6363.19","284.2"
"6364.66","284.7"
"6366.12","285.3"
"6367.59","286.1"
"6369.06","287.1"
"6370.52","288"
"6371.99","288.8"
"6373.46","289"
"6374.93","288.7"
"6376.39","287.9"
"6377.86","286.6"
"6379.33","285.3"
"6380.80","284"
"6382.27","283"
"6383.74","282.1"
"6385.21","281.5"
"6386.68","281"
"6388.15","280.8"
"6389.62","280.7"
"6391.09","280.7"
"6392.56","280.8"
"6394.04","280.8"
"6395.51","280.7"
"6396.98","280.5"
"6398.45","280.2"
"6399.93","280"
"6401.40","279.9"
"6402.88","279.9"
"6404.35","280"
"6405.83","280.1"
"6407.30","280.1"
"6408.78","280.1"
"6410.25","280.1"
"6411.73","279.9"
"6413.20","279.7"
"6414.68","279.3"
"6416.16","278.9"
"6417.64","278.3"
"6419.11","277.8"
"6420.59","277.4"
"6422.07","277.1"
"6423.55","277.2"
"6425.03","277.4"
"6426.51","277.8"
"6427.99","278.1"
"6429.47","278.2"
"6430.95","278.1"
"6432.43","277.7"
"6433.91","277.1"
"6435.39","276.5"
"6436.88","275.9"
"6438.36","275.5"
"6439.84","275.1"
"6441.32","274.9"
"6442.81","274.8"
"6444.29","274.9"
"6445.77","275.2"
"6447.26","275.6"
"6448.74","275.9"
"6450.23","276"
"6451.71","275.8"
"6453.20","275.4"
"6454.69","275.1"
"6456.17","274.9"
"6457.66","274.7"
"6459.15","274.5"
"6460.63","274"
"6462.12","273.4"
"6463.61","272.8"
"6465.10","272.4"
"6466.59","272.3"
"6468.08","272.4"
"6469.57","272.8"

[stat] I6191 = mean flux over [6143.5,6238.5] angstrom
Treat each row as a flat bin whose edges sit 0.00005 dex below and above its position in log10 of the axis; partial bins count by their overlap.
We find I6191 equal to 293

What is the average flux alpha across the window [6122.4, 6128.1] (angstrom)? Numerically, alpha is 294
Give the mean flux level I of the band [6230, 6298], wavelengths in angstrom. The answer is 289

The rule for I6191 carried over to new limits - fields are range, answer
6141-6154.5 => 293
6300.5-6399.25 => 284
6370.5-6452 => 280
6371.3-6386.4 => 286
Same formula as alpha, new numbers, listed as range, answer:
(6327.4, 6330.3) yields 285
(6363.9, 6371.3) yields 286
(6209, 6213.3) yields 295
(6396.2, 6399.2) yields 280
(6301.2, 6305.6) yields 288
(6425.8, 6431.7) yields 278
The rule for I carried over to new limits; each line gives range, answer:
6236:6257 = 288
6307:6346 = 284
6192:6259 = 291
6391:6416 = 280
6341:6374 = 285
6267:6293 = 291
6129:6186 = 293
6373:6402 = 283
